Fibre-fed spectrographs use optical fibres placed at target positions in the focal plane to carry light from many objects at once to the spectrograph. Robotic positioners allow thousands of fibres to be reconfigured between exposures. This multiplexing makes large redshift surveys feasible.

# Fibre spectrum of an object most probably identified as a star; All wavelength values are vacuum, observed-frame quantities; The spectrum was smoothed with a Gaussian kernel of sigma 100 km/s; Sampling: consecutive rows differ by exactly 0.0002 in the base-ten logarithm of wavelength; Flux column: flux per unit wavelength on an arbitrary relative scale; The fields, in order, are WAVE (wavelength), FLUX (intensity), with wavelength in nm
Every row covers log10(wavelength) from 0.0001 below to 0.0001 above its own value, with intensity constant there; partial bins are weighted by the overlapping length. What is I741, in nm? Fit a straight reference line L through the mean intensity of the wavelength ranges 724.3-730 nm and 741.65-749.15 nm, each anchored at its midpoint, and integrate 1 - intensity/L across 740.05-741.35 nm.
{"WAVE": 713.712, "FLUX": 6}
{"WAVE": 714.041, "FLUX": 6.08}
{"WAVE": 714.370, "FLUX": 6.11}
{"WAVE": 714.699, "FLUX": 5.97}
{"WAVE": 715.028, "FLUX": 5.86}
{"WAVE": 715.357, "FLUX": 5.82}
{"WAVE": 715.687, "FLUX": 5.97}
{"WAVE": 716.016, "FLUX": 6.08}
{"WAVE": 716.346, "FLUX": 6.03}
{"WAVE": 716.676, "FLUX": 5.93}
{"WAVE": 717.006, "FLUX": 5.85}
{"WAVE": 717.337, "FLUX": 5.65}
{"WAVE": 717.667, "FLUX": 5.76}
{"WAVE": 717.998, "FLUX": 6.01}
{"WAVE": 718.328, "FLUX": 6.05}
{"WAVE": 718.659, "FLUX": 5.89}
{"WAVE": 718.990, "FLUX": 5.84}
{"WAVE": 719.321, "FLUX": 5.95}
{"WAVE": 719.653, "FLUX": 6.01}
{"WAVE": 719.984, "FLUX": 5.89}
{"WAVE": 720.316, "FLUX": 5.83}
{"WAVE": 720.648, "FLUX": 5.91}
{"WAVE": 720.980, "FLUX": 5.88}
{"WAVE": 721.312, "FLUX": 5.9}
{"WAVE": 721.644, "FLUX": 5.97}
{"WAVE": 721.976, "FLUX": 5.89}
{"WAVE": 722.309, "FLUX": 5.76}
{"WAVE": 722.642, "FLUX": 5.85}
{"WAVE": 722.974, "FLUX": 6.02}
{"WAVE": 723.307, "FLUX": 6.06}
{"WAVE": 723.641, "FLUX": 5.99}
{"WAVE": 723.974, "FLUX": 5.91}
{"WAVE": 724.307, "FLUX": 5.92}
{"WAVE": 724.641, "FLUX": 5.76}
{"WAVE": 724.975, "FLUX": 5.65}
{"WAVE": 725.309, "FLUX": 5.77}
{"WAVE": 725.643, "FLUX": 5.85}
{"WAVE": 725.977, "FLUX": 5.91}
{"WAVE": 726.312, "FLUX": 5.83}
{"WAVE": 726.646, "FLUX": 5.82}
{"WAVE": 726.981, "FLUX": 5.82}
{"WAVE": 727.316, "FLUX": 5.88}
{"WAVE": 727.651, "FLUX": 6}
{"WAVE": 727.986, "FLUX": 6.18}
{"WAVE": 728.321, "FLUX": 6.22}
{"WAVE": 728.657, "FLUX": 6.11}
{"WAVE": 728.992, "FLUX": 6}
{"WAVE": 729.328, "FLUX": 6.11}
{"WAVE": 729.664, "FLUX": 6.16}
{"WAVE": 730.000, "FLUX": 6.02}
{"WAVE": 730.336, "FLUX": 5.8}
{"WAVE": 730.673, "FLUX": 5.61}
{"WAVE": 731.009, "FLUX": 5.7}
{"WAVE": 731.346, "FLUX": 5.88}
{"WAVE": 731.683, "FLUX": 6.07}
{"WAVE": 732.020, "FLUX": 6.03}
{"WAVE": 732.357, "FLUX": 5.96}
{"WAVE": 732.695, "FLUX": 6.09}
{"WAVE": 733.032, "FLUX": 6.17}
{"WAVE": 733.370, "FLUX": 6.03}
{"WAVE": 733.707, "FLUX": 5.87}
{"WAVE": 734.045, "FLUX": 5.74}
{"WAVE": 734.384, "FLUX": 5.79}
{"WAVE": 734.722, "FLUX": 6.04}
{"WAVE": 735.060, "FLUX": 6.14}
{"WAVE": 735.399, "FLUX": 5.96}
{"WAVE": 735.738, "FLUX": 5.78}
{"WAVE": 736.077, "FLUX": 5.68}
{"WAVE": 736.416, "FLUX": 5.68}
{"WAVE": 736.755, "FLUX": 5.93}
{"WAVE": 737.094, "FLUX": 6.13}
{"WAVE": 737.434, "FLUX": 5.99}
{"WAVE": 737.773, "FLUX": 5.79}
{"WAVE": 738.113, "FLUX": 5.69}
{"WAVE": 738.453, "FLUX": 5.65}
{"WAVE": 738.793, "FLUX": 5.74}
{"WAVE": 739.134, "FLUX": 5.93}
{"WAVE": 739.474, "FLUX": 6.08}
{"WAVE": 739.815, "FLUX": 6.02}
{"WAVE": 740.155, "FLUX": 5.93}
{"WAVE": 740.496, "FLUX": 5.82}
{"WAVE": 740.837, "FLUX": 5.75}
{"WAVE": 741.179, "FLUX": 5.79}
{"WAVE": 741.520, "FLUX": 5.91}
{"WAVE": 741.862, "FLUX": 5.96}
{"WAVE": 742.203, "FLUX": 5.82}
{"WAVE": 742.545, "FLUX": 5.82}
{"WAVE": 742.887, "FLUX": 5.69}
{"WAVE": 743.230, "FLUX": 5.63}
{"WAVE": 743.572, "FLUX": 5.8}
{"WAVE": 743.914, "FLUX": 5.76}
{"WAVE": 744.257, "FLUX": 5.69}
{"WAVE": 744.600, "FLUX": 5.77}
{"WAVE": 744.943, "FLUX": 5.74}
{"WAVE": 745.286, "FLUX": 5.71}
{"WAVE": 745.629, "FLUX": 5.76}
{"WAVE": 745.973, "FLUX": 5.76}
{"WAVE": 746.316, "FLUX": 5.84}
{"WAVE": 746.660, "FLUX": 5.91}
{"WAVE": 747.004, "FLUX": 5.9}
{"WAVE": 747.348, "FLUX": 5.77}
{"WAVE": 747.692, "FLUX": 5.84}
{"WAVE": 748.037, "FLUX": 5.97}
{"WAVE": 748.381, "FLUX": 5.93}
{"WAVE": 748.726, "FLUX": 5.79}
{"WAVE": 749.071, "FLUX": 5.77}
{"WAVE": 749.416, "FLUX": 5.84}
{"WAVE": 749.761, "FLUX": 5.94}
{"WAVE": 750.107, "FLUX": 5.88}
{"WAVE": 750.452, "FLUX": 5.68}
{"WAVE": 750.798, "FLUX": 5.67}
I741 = 0.00 nm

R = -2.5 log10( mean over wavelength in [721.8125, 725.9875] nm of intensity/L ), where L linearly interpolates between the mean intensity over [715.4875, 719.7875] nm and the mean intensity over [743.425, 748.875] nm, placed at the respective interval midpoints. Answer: 0.00 mag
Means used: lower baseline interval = 5.92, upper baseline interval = 5.81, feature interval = 5.87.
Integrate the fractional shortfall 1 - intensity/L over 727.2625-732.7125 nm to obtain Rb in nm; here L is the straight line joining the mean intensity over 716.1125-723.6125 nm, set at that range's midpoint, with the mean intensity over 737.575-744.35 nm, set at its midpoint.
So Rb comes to -0.12 nm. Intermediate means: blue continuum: 5.91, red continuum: 5.82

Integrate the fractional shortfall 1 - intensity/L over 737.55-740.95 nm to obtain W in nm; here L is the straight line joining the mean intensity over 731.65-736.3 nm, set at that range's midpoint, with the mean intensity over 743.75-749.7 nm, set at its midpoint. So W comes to 0.027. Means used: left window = 5.95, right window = 5.81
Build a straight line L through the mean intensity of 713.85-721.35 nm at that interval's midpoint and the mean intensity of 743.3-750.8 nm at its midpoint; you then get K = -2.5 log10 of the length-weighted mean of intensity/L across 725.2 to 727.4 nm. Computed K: 0.01 mag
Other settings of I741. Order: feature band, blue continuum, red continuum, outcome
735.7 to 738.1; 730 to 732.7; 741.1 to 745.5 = 0.00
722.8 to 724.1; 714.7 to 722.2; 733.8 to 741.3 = -0.02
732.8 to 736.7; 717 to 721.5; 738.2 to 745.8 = -0.05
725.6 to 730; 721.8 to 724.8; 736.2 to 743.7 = -0.08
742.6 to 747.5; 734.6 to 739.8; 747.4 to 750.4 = 0.08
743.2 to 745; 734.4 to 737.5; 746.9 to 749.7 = 0.04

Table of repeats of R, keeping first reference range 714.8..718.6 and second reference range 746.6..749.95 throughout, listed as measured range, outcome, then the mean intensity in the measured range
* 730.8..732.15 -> -0.004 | 5.91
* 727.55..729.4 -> -0.039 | 6.11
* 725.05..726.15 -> 0.013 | 5.83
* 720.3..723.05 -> 0.002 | 5.89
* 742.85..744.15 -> 0.028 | 5.72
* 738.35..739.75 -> 0.001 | 5.87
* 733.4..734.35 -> 0.009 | 5.84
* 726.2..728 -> -0.001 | 5.9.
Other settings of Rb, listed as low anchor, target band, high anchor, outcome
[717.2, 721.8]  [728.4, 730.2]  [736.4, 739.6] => -0.061 nm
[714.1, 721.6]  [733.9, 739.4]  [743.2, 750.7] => -0.011 nm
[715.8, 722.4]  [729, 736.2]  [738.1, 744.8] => -0.107 nm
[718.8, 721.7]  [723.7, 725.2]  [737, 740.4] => 0.021 nm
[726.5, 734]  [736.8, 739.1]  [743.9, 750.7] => 0.023 nm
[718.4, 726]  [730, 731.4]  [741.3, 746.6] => 0.018 nm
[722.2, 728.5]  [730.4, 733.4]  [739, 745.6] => -0.034 nm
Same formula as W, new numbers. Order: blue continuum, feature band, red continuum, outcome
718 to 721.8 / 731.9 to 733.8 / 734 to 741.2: -0.05 nm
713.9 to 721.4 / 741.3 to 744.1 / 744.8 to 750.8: 0.02 nm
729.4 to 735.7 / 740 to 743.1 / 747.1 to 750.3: 0.04 nm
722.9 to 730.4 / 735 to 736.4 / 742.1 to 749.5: 0.01 nm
